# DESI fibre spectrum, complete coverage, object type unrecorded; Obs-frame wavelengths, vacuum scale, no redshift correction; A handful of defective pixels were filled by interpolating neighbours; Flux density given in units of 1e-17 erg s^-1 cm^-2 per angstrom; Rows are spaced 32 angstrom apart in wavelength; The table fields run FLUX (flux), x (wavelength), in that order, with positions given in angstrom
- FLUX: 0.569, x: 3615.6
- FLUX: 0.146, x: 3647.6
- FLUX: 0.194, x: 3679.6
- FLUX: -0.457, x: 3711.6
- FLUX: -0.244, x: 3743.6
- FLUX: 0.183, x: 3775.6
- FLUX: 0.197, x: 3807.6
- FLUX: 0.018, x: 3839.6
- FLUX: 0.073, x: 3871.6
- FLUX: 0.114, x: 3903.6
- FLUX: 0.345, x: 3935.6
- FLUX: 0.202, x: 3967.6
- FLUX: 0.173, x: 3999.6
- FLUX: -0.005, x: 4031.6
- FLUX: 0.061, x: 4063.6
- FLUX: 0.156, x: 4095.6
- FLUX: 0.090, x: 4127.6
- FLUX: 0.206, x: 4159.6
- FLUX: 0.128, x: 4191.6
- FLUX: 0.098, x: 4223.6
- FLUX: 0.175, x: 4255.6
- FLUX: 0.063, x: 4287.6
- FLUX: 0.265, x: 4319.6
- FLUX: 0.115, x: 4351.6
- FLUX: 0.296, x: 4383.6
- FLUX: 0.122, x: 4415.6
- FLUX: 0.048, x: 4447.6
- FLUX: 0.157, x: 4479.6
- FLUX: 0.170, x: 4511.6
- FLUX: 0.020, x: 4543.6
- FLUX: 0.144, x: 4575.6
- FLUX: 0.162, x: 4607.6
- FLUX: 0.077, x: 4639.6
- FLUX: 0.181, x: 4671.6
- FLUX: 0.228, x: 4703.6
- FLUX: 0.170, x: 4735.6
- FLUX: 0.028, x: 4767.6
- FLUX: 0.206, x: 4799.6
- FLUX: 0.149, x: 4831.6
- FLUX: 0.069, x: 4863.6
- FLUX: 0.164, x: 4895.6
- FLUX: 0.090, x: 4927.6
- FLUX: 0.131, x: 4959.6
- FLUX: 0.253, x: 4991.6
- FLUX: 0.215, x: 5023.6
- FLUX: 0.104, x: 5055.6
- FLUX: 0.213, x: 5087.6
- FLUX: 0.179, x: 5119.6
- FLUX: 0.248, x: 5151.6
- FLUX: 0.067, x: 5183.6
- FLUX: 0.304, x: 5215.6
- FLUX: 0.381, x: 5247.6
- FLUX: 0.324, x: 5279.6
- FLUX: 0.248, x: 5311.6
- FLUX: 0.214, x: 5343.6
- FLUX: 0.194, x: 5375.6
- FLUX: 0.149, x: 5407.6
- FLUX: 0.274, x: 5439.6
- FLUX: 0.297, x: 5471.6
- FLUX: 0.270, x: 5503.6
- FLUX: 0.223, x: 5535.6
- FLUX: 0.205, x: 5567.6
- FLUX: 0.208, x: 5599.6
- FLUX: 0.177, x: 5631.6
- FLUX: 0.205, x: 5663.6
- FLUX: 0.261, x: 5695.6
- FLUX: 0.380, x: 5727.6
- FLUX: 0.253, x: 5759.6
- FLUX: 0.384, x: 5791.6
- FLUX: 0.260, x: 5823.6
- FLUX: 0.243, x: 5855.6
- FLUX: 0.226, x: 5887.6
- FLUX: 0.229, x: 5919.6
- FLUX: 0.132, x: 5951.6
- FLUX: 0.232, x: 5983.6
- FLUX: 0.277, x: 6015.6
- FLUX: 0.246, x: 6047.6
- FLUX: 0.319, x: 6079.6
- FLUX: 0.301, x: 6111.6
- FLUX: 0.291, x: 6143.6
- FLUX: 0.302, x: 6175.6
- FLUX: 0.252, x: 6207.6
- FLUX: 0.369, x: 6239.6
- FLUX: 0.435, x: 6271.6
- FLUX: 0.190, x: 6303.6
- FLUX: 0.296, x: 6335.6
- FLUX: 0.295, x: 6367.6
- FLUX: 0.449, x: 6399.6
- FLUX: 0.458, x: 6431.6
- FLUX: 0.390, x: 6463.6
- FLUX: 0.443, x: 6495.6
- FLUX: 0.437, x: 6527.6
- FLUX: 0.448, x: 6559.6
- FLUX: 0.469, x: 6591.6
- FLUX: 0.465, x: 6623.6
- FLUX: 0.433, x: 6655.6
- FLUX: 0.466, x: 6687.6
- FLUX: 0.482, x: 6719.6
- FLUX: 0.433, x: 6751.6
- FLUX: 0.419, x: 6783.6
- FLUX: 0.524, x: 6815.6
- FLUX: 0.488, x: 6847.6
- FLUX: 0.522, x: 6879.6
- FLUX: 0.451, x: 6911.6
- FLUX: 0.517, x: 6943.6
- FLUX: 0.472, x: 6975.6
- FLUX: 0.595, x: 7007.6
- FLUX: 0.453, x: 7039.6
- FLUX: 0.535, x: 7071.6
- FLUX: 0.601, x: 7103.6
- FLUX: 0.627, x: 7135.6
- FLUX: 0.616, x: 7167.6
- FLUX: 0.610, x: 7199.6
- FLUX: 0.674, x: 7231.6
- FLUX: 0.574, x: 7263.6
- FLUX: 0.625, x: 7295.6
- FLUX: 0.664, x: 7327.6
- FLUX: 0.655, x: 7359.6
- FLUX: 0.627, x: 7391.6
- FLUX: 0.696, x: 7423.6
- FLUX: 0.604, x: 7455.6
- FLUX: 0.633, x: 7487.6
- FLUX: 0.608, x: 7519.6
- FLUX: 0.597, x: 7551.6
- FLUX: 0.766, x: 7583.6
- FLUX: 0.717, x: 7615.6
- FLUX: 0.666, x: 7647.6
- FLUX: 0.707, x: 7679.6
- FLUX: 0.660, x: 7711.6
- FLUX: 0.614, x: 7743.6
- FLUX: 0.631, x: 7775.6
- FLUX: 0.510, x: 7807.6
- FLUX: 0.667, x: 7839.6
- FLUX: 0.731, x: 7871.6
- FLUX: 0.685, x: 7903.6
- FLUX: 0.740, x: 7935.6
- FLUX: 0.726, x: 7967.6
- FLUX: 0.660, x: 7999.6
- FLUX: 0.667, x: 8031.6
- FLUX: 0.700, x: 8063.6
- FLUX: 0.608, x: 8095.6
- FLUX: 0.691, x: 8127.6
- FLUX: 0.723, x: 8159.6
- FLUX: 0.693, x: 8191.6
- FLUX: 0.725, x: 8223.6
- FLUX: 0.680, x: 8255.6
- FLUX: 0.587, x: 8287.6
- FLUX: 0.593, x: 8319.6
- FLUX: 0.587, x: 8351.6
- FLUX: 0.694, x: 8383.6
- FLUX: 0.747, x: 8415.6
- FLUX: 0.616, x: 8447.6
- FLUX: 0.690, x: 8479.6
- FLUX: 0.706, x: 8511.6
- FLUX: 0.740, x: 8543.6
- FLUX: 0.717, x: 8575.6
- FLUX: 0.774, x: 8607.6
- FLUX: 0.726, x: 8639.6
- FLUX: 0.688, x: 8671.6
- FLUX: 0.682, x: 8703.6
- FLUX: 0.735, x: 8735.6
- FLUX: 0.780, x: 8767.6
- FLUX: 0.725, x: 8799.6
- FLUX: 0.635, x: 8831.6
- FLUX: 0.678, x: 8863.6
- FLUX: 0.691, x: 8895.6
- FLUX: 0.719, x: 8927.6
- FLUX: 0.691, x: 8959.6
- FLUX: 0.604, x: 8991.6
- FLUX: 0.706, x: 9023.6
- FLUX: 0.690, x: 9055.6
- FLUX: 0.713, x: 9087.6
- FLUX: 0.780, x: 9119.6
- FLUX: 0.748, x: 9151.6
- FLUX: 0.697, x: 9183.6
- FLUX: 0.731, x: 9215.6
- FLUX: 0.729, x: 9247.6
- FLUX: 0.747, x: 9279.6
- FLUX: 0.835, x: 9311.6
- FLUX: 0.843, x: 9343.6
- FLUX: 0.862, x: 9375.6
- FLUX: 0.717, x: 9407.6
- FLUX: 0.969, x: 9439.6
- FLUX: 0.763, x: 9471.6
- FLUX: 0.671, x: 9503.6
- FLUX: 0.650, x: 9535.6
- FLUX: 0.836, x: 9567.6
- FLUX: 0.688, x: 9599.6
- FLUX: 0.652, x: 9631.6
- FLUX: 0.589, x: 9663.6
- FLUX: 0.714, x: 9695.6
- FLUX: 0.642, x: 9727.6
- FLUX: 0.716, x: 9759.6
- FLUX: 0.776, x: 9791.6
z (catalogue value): 0.604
